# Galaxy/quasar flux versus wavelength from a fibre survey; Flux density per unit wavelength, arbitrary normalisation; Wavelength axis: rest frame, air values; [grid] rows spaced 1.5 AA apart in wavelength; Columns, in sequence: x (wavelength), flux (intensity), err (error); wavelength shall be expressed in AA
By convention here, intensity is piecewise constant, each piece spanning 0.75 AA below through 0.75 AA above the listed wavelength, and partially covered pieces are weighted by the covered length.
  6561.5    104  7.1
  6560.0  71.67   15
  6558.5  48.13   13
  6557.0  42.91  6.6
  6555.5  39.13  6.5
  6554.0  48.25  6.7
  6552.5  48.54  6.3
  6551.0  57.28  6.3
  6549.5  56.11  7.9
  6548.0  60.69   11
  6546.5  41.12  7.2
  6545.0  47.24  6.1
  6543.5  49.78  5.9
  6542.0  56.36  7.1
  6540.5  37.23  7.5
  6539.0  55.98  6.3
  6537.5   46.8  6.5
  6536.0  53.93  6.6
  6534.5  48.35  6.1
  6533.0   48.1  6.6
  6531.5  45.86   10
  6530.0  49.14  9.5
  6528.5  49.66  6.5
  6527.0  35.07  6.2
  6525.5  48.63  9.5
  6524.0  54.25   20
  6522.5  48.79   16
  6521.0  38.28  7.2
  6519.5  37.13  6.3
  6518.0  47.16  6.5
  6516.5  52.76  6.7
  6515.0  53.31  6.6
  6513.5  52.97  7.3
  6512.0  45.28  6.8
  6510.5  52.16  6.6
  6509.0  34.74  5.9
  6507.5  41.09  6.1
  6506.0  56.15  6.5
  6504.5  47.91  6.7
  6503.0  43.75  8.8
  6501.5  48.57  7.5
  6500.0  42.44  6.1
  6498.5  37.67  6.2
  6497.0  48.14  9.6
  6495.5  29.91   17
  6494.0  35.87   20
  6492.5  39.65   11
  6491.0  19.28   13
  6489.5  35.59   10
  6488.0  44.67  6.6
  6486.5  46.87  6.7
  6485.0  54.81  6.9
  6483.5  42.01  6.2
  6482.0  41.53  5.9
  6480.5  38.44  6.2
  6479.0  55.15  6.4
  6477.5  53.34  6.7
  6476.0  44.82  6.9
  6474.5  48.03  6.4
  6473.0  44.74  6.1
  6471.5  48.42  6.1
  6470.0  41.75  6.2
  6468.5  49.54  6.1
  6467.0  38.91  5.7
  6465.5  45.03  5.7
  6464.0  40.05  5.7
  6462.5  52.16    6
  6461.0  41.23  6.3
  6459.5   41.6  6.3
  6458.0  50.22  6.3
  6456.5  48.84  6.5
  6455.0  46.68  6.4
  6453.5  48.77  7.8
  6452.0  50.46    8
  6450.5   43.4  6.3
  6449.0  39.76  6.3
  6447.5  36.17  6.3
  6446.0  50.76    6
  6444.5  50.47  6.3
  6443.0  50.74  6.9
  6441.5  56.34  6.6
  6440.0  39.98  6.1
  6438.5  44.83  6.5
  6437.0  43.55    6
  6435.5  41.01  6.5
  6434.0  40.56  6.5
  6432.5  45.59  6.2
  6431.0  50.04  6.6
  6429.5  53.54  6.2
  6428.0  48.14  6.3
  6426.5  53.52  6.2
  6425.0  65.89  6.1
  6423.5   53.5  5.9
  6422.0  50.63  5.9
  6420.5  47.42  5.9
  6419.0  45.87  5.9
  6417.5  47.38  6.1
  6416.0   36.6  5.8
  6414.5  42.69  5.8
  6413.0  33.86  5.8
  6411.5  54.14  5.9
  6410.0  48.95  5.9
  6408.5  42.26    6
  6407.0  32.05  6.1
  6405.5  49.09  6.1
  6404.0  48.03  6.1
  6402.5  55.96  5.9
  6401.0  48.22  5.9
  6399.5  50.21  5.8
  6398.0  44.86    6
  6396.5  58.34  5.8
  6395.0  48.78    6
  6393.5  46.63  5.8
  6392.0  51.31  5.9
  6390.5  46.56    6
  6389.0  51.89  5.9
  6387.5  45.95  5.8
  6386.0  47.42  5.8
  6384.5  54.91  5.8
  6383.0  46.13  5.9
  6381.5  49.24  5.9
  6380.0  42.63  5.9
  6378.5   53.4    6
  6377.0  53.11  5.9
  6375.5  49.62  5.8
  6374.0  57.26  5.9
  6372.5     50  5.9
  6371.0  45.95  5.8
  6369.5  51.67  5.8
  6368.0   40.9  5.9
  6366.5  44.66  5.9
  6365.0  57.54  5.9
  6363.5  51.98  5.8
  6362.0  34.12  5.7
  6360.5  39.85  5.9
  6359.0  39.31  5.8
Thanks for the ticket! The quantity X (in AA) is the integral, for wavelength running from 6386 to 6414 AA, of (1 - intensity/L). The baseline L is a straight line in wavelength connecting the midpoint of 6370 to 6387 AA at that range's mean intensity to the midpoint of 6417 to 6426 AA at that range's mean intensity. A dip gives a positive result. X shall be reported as 1.8 AA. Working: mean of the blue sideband 49.9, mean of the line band 47.6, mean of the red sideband 52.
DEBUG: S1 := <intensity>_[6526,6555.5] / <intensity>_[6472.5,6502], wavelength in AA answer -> 1.2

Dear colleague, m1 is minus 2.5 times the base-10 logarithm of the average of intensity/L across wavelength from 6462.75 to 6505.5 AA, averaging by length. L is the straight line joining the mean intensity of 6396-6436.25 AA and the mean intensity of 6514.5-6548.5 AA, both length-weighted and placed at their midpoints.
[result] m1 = 0.11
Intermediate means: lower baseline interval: 47.7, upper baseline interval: 47.9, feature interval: 43.3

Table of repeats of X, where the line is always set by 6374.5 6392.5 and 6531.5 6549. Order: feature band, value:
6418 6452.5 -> 1.1 AA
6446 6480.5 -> 2.6 AA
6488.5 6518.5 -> 3.8 AA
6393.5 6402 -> -0.1 AA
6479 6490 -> 1.1 AA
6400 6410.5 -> 0.6 AA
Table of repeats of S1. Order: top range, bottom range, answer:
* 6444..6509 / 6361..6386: 0.90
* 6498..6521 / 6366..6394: 0.94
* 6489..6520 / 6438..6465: 0.93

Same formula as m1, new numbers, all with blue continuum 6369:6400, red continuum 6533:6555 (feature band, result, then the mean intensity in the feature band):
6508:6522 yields 0.10 mag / 45.9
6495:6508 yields 0.14 mag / 44.3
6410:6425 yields 0.07 mag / 47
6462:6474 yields 0.12 mag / 45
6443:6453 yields 0.10 mag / 45.7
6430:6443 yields 0.10 mag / 45.7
